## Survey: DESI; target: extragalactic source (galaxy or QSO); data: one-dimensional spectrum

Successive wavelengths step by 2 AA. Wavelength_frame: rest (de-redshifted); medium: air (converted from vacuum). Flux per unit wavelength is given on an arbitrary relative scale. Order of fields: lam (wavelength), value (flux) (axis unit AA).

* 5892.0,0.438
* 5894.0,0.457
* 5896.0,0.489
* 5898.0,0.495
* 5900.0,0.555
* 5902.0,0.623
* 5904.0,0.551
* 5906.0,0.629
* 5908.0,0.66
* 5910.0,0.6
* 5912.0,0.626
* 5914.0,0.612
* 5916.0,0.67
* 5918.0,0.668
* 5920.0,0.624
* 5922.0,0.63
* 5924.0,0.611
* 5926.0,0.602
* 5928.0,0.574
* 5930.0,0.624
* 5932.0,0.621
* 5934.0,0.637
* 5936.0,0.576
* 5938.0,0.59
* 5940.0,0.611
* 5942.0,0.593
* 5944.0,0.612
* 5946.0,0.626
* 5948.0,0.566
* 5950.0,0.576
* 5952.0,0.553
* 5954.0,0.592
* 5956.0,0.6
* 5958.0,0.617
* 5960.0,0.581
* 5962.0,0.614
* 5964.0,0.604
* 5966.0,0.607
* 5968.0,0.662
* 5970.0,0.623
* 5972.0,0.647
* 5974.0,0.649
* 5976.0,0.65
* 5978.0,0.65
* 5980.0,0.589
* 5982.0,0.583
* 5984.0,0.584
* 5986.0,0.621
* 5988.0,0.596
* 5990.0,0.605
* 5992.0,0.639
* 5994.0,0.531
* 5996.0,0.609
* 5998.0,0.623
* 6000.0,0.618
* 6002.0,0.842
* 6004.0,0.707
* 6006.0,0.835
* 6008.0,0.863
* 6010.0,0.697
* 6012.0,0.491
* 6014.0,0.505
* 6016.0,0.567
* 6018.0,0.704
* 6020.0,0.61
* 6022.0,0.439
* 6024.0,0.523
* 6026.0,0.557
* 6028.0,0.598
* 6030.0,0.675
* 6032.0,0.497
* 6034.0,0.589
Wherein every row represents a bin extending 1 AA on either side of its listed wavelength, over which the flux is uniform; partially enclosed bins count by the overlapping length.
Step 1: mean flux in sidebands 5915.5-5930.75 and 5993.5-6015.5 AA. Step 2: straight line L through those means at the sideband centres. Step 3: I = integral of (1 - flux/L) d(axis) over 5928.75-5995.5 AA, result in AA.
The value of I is 3.9 AA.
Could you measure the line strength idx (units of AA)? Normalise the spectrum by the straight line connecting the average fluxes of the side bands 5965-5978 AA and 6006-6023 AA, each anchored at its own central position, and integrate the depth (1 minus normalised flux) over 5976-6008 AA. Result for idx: -0.9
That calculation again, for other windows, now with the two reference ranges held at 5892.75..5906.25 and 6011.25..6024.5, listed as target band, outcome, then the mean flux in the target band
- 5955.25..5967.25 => -1.36 AA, 0.605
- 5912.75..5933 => -3.19 AA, 0.624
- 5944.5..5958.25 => -1.19 AA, 0.589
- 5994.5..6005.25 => -2.51 AA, 0.676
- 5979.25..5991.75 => -1.20 AA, 0.599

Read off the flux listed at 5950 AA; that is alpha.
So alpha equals 0.576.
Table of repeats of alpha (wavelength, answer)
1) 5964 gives 0.604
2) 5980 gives 0.589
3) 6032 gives 0.497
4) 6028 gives 0.598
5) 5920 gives 0.624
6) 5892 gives 0.438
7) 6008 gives 0.863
